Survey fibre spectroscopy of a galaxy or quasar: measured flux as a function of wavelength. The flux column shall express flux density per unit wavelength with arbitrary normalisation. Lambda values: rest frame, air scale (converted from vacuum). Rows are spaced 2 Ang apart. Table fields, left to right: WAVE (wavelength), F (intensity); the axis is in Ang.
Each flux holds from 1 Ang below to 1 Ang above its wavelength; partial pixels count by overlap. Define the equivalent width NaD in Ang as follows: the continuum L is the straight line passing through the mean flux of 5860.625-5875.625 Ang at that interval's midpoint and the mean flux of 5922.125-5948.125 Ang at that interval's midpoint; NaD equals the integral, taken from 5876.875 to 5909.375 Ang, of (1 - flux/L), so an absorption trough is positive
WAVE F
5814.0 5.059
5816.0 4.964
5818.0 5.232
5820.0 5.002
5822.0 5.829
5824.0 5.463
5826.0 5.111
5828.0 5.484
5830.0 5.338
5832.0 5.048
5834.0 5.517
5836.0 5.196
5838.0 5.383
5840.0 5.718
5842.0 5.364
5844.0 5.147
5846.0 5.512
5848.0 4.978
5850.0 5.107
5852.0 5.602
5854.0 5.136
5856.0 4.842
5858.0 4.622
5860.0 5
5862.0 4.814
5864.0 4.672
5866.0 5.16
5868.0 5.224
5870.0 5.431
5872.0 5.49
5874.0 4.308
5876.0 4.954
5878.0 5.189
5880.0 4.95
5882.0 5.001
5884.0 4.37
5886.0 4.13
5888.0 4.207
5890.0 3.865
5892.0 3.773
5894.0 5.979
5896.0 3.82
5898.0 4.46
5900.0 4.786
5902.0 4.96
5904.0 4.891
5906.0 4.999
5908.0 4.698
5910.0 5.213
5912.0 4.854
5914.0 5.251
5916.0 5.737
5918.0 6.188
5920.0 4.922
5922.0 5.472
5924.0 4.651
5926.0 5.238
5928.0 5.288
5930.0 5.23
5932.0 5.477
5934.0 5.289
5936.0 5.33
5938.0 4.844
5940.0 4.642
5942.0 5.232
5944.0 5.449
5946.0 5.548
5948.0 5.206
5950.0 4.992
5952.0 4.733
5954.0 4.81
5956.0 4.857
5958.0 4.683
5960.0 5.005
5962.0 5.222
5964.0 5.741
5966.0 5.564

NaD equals 2.8 Ang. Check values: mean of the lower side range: 5.01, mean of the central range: 4.64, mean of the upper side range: 5.2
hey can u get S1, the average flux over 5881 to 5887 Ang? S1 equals 4.5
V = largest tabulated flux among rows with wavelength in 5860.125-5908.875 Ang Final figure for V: 5.979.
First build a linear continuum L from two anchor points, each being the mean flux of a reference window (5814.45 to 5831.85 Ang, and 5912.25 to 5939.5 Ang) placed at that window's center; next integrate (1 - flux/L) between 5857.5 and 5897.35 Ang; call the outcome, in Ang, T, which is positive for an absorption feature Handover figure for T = 4.0 Ang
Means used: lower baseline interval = 5.28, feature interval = 4.75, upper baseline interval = 5.28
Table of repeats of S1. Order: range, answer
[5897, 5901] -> 4.62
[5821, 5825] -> 5.65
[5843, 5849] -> 5.21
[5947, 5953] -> 4.98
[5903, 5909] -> 4.86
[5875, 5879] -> 5.07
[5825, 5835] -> 5.3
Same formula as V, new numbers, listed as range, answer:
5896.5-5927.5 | 6.188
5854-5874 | 5.49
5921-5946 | 5.548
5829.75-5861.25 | 5.718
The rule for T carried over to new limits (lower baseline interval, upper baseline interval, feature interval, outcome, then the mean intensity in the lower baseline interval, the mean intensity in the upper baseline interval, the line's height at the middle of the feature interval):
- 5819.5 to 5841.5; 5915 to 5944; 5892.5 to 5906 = 1.3 Ang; 5.38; 5.26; 5.3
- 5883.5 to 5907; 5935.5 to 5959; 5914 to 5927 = -1.6 Ang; 4.52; 5.02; 4.76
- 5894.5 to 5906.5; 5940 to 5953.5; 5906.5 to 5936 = -2.1 Ang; 4.69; 5.14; 4.89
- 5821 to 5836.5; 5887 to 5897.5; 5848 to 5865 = -0.2 Ang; 5.38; 4.34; 4.92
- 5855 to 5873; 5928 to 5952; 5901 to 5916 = 0.3 Ang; 5.03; 5.19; 5.12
